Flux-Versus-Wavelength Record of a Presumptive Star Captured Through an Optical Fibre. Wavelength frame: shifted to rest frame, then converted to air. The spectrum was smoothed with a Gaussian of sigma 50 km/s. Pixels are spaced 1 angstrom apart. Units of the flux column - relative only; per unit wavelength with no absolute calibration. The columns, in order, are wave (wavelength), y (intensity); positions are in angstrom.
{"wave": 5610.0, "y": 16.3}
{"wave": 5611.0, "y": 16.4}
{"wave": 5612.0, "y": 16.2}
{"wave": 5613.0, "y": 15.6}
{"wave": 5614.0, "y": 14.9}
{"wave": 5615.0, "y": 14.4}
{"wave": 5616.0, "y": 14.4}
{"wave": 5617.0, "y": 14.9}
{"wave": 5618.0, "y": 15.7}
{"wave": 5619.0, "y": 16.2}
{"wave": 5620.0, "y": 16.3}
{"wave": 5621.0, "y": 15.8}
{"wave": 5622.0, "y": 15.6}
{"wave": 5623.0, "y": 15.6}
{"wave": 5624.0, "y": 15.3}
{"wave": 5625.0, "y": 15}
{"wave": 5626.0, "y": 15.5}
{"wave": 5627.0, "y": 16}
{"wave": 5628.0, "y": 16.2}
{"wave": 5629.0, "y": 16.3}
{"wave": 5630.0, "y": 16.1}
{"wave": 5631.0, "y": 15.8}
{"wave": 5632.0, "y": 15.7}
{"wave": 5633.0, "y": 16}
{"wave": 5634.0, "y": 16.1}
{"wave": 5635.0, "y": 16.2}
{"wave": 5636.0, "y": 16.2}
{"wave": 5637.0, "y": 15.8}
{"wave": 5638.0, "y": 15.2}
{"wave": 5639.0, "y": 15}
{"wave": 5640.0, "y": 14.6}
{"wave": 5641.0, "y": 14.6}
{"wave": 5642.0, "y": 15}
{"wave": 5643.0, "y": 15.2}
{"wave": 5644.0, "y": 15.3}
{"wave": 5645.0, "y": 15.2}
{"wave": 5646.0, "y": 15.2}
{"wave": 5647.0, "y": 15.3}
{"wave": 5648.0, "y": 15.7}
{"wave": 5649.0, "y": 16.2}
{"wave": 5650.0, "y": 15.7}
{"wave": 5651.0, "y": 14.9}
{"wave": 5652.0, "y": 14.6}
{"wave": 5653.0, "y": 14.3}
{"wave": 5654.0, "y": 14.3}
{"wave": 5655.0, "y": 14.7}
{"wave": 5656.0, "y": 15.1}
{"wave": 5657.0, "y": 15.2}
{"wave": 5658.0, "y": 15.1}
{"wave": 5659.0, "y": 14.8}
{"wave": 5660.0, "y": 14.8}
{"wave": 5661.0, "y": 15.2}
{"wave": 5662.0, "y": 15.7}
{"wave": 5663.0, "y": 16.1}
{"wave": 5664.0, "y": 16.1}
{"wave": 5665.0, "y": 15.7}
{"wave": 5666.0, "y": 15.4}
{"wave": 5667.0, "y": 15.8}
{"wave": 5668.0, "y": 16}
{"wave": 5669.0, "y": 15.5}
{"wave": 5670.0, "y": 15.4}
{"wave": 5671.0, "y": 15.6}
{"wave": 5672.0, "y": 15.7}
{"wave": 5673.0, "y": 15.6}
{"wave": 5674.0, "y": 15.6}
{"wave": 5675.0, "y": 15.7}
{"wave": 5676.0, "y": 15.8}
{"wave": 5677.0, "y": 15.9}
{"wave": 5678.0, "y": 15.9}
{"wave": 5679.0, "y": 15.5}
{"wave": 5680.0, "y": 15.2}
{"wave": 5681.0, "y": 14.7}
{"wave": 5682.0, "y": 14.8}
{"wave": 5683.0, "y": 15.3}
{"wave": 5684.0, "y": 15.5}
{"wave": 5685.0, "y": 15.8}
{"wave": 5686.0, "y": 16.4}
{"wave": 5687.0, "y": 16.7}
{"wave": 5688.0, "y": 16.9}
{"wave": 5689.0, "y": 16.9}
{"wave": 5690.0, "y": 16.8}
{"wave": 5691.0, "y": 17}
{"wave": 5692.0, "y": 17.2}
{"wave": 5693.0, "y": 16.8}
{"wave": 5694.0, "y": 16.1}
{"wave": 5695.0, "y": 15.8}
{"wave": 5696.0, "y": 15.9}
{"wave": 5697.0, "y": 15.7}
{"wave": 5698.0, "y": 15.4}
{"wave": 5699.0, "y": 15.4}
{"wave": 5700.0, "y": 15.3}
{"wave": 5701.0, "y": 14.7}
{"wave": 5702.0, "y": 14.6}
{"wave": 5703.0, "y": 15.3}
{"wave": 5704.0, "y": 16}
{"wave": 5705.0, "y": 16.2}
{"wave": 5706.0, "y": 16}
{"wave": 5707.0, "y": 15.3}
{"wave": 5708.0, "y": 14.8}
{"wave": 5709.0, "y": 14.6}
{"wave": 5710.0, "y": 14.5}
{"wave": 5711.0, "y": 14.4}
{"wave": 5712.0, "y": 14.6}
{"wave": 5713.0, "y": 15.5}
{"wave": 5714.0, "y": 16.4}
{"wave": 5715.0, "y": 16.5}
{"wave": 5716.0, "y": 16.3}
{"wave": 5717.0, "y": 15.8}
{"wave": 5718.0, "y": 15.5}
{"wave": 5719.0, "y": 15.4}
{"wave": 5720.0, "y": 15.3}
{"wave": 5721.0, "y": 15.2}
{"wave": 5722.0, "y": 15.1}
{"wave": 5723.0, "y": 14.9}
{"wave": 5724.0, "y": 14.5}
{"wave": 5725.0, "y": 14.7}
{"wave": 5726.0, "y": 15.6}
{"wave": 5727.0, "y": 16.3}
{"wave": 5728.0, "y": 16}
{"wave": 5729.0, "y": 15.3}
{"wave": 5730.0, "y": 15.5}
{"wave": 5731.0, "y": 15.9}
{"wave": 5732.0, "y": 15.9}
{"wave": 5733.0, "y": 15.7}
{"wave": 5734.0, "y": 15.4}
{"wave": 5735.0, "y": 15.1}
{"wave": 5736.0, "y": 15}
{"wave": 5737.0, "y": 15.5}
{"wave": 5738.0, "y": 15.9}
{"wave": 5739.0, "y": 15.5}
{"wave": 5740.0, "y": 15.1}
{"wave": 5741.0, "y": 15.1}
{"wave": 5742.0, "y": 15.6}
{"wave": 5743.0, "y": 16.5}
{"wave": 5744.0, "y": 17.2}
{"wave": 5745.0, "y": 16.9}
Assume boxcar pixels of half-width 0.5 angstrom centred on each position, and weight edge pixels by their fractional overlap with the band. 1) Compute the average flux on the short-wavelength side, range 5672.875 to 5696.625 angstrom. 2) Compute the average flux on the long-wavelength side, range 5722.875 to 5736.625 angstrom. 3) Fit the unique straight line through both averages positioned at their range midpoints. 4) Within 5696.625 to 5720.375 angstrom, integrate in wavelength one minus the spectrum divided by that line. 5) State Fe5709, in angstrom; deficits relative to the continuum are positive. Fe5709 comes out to 0.46 angstrom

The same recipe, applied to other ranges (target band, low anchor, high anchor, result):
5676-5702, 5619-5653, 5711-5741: -0.6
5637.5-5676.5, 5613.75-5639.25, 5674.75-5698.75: 1.3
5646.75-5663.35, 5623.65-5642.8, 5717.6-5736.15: 0.4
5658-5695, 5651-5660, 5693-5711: -1.9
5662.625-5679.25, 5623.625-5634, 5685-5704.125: 0.2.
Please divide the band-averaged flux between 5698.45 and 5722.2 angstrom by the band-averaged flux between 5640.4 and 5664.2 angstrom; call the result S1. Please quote 1.0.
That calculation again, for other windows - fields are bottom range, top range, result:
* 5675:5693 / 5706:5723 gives 0.96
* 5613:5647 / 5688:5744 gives 1.01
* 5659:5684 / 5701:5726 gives 0.99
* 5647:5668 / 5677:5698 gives 1.05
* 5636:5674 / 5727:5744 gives 1.02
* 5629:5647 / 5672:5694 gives 1.03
